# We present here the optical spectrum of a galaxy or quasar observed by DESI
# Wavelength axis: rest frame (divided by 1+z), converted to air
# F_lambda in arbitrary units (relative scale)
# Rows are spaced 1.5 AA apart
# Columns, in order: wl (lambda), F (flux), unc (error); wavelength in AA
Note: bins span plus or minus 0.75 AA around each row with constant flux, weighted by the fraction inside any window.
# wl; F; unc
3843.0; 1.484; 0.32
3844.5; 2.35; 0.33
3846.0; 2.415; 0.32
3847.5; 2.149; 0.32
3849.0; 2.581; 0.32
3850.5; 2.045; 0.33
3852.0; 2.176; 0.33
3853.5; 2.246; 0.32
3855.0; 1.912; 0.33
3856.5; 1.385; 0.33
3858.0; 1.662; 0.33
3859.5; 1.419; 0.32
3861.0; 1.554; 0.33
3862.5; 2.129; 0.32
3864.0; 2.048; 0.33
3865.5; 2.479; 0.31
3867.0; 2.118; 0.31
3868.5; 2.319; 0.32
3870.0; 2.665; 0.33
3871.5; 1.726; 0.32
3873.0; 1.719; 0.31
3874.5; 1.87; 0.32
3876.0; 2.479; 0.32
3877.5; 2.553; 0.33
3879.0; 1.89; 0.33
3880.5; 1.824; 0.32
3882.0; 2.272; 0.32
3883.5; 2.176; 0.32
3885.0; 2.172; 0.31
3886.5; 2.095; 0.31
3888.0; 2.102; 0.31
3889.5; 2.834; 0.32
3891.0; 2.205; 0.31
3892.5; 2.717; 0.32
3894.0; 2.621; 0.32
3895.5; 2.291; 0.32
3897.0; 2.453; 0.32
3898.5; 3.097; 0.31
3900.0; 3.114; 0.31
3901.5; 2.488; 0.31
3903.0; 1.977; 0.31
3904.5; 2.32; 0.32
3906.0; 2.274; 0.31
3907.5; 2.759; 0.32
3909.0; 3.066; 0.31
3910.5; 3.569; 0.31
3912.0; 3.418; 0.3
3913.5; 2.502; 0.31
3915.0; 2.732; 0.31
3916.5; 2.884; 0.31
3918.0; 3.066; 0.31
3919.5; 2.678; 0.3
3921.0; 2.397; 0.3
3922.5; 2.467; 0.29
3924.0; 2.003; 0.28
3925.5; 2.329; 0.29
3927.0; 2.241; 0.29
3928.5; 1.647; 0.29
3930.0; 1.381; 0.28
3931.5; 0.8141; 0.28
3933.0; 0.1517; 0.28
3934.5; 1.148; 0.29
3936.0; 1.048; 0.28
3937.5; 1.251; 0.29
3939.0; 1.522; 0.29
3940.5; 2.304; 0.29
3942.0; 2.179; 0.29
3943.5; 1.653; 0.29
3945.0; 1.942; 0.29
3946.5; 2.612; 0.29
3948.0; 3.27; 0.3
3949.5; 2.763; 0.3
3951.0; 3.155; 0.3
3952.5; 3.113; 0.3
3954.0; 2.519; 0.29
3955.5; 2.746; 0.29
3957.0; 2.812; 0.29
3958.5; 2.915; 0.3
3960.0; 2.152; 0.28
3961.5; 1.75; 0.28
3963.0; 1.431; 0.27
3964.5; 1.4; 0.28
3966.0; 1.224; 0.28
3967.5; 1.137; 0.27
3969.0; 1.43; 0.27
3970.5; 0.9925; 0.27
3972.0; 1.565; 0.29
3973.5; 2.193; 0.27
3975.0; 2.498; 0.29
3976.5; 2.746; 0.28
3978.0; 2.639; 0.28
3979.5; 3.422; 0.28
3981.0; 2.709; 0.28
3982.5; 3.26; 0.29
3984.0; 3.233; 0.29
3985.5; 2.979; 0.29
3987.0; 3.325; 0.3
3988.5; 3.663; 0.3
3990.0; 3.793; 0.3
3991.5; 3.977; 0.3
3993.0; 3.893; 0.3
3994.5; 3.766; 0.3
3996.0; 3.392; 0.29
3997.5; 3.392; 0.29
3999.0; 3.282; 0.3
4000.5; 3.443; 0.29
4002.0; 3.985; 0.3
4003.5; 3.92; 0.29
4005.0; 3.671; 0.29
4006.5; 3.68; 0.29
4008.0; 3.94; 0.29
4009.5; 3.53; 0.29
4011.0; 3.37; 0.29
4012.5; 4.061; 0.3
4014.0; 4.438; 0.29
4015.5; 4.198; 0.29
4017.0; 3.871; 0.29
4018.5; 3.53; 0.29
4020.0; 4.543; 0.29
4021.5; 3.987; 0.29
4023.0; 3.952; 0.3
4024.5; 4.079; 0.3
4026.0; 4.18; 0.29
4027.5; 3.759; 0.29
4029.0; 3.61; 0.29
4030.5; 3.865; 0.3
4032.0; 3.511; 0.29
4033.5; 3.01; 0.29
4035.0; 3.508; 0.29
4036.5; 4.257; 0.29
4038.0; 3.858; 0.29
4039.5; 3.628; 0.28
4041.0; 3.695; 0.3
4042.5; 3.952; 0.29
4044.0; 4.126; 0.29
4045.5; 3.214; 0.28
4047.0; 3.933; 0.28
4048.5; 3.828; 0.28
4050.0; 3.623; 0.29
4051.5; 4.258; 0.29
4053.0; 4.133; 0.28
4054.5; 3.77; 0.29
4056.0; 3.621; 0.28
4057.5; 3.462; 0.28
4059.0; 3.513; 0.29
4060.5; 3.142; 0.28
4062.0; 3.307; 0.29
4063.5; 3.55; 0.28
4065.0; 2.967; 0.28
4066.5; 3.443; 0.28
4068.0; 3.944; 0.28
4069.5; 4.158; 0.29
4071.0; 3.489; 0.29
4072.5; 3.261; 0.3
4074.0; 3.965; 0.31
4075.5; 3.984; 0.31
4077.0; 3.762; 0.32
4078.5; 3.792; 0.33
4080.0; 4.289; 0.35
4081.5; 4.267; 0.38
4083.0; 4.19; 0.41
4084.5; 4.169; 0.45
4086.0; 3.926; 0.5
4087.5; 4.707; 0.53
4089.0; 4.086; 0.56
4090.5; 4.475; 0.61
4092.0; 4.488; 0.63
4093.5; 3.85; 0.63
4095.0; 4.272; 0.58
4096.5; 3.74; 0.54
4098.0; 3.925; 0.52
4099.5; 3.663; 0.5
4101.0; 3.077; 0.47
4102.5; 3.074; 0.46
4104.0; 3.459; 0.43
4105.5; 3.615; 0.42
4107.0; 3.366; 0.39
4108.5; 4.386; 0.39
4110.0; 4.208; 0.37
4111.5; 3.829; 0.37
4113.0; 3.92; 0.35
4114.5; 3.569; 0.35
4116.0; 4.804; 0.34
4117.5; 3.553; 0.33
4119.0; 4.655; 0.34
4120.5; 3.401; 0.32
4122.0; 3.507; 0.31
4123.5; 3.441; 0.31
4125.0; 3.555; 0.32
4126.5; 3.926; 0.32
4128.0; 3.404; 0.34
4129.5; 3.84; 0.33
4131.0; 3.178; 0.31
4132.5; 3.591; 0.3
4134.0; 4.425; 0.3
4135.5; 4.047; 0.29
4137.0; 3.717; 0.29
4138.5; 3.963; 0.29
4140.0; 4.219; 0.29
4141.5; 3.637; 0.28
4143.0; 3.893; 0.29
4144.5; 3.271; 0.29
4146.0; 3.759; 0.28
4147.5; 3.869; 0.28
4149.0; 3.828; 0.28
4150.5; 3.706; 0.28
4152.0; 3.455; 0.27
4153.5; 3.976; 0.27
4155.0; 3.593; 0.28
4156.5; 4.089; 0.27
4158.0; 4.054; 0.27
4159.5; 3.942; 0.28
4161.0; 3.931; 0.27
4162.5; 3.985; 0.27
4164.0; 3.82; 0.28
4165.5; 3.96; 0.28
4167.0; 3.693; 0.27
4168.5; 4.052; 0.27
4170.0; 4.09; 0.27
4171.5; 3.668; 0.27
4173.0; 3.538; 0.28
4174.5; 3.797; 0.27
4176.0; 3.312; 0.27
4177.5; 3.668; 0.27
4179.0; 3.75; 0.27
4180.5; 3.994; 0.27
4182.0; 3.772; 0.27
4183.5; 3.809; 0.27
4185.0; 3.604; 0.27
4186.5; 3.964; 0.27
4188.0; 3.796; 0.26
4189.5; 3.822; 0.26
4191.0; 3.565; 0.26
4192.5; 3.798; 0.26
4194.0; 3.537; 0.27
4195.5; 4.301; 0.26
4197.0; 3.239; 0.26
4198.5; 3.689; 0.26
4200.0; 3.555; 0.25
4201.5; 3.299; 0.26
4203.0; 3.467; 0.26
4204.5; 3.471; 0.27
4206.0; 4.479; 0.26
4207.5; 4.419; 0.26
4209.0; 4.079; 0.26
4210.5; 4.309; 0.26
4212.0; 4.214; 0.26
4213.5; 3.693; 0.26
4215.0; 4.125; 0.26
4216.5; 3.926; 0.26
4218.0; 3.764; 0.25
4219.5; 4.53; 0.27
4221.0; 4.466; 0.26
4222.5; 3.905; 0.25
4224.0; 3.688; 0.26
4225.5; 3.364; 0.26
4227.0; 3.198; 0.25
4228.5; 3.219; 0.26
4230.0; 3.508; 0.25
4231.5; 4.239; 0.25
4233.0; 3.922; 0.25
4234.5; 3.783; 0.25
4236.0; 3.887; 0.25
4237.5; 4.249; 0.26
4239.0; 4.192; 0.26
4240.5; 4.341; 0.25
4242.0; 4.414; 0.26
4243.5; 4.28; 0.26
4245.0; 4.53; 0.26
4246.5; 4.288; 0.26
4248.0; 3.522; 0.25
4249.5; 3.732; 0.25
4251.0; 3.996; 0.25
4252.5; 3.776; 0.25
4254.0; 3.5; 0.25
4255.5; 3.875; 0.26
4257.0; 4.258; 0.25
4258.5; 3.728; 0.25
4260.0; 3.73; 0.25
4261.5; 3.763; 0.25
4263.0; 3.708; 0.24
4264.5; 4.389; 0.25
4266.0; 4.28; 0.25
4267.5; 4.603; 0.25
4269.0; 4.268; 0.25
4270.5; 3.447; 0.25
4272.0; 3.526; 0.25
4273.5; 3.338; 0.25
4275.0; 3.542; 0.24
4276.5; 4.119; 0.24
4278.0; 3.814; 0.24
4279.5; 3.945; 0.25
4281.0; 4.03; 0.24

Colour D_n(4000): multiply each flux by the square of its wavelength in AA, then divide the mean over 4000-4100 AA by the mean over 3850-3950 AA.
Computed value 1.89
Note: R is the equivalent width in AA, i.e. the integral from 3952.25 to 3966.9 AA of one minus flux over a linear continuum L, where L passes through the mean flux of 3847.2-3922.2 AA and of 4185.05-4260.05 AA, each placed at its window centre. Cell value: 2.8 AA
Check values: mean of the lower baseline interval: 2.35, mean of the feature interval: 2.16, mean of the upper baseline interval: 3.89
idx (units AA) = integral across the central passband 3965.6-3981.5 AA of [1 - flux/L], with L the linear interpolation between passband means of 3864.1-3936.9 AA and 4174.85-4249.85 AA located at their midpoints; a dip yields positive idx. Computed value 3.6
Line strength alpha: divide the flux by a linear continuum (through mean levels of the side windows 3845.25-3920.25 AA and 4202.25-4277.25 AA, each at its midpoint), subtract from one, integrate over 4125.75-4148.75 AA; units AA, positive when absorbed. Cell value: -2.0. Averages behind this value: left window 2.34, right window 3.94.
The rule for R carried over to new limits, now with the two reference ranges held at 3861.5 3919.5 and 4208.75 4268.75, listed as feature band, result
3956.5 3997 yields 3.3 AA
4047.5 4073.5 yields -3.5 AA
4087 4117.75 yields -4.8 AA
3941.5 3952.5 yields 0.6 AA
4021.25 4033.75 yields -3.1 AA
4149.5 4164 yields -1.0 AA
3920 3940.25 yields 7.8 AA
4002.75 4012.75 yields -2.6 AA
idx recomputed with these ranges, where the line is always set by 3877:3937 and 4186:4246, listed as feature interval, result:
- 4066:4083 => -3.78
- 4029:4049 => -4.94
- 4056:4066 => -0.82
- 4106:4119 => -2.41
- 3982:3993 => -3.18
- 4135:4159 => -1.83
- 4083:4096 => -3.96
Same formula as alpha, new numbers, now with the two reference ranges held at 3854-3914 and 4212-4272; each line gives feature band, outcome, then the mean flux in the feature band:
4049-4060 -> -2.4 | 3.76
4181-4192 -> -0.2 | 3.77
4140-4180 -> -2.5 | 3.79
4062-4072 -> -1.3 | 3.56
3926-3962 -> 7.5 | 2.05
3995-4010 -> -4.1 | 3.63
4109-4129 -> -2.7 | 3.84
